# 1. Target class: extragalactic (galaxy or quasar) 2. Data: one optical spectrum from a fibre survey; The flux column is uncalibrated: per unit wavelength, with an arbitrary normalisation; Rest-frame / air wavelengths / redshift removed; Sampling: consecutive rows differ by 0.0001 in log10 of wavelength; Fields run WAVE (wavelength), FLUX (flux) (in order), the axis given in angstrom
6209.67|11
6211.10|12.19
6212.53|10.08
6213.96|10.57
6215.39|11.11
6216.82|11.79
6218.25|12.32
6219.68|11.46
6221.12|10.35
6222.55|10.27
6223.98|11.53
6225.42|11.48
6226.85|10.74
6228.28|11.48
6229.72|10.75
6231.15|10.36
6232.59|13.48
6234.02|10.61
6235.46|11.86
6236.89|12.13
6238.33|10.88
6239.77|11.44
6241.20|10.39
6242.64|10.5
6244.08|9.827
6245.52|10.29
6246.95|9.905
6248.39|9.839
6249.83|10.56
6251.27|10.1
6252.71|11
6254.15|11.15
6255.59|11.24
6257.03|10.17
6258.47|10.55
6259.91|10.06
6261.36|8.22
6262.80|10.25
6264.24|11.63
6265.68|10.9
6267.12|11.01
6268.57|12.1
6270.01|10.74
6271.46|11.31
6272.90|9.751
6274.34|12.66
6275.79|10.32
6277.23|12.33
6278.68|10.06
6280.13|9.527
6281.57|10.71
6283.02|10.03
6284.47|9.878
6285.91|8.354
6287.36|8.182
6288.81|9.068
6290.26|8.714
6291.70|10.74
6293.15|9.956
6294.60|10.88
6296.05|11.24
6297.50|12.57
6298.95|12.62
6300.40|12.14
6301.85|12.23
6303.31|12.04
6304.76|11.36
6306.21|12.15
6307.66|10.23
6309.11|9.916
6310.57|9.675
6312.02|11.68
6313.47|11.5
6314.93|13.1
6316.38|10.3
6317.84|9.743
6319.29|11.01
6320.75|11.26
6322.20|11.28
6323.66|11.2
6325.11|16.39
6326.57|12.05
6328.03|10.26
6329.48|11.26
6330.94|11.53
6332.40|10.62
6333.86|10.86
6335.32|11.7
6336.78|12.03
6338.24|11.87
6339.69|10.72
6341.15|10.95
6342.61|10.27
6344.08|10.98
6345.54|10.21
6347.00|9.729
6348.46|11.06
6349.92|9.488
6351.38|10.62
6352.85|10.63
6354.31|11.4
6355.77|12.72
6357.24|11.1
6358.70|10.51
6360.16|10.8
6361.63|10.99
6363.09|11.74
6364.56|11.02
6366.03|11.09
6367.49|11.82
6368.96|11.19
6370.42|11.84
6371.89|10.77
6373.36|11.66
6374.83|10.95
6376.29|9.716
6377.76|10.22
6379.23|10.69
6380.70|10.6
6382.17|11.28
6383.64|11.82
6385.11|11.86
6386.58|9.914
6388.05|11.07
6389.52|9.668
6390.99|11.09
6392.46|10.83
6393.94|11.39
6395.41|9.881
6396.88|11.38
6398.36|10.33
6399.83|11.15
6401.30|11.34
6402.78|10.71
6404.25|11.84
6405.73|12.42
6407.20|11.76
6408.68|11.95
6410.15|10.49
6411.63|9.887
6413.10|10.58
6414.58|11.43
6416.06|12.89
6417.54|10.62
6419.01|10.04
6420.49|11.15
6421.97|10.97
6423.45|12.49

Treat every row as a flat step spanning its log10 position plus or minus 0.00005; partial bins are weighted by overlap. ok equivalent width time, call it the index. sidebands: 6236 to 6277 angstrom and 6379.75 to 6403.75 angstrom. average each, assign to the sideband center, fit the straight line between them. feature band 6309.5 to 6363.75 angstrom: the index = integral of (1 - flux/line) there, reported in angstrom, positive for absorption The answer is -1.7 angstrom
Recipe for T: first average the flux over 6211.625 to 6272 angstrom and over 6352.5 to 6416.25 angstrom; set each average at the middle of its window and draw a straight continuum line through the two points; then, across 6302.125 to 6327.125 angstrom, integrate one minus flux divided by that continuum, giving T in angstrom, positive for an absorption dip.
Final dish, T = -1.1 angstrom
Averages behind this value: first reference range 10.9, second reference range 11.1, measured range 11.5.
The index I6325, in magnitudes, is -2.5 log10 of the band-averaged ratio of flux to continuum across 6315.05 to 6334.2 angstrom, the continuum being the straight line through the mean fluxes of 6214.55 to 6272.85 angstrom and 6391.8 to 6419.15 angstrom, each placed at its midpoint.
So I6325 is -0.04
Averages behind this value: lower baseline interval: 10.9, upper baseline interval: 11.1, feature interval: 11.4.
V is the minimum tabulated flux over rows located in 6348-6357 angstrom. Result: 9.488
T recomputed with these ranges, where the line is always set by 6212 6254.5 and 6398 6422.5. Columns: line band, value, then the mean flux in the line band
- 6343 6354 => 0.7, 10.4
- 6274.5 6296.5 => 1.9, 10.1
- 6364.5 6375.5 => -0.2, 11.3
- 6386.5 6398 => 0.5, 10.7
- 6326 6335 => 0.0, 11.1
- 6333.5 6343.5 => -0.1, 11.2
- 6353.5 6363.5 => -0.2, 11.3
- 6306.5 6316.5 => 0.0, 11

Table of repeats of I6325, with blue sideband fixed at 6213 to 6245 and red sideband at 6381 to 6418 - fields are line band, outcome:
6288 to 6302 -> 0.017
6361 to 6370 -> -0.022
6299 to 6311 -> -0.020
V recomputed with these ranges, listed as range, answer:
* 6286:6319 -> 8.182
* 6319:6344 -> 10.26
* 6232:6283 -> 8.22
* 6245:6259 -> 9.839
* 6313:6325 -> 9.743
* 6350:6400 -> 9.668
